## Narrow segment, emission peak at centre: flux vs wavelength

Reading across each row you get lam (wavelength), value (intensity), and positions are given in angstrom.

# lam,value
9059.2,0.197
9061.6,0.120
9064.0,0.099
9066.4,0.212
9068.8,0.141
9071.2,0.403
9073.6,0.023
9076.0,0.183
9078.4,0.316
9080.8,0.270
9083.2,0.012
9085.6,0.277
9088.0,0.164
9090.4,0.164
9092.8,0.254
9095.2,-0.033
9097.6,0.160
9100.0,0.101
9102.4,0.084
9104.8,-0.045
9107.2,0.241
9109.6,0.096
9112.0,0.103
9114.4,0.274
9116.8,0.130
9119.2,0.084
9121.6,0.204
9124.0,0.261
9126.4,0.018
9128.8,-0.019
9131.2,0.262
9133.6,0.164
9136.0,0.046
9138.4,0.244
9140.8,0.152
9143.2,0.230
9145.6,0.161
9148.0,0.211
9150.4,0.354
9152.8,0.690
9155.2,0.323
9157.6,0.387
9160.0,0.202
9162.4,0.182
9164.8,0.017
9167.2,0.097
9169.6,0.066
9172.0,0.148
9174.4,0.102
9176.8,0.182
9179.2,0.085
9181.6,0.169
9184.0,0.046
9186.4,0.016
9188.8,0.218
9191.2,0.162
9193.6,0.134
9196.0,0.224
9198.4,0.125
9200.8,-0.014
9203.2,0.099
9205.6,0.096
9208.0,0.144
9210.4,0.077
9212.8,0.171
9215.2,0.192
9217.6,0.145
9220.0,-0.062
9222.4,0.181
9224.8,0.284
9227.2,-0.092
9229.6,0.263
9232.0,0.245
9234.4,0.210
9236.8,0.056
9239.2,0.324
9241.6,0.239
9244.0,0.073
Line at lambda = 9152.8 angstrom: H-beta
